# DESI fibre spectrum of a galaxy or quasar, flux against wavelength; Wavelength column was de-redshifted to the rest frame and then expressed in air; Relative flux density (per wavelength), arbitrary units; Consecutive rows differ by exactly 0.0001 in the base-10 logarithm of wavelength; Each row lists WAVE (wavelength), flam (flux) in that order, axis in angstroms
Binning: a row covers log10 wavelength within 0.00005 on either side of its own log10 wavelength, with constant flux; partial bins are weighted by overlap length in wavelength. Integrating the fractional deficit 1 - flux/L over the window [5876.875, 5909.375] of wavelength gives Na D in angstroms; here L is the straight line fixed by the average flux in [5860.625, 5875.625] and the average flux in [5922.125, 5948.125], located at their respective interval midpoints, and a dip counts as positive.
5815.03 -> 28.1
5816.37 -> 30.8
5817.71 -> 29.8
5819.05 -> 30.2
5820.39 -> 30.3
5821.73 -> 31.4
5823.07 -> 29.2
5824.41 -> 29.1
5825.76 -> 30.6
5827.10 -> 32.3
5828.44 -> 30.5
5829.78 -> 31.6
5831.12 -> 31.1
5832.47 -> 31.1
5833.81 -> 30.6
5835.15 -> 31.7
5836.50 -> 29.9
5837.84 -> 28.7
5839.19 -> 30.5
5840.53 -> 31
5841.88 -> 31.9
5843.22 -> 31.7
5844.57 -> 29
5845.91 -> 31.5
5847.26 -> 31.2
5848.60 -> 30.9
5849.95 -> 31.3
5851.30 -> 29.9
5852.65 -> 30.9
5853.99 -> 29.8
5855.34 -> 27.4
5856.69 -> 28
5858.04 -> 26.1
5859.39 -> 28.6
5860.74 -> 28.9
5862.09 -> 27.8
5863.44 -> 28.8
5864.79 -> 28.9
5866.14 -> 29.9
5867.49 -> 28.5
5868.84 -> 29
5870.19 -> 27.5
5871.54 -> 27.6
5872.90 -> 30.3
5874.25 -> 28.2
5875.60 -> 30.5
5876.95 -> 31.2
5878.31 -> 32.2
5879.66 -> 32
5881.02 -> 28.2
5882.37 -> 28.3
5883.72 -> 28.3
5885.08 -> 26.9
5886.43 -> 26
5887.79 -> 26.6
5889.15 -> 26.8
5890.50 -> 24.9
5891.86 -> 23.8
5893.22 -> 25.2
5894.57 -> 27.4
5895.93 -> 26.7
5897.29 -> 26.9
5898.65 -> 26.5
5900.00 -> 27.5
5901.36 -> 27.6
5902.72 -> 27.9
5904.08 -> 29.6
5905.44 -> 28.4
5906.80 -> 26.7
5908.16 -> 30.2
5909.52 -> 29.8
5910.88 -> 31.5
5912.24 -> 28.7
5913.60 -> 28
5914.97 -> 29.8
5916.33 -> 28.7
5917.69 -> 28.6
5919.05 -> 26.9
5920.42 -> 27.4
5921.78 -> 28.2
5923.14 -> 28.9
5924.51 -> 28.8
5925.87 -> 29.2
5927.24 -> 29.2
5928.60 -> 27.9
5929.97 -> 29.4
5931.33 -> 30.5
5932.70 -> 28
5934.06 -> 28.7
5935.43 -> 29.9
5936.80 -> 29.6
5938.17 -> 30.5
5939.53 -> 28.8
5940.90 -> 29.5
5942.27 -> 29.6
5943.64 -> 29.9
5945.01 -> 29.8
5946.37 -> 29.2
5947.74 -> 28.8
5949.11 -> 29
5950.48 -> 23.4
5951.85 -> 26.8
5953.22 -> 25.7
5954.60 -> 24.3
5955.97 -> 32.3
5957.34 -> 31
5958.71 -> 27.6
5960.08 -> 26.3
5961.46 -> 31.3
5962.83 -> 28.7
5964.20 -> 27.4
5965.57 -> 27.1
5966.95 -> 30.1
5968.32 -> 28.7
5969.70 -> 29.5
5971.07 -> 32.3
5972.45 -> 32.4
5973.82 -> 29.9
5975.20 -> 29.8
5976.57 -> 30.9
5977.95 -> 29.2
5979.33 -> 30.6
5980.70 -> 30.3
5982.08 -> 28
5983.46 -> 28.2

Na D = 1.39 angstroms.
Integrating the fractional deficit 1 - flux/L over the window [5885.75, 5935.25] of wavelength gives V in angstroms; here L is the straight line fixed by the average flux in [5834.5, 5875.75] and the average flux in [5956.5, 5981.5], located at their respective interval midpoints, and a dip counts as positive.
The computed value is 2.66 angstroms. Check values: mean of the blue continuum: 29.5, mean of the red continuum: 29.6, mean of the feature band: 28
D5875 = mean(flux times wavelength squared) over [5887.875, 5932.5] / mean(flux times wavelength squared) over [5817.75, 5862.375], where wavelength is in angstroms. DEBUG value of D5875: 0.95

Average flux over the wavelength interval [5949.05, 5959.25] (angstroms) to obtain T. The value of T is 27.4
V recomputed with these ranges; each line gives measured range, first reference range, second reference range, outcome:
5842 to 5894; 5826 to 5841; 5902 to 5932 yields 2.1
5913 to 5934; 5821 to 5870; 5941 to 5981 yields 0.5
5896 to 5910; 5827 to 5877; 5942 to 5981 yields 0.7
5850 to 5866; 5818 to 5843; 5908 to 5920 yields 0.7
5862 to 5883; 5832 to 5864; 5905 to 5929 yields 0.1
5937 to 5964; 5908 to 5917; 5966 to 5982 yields 1.2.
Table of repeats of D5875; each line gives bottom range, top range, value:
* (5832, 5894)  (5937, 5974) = 1.03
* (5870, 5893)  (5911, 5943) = 1.04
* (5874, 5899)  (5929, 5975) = 1.07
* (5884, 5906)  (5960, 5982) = 1.14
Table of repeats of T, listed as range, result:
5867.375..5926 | 28.2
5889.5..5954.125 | 28.2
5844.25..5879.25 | 29.4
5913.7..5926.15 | 28.4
